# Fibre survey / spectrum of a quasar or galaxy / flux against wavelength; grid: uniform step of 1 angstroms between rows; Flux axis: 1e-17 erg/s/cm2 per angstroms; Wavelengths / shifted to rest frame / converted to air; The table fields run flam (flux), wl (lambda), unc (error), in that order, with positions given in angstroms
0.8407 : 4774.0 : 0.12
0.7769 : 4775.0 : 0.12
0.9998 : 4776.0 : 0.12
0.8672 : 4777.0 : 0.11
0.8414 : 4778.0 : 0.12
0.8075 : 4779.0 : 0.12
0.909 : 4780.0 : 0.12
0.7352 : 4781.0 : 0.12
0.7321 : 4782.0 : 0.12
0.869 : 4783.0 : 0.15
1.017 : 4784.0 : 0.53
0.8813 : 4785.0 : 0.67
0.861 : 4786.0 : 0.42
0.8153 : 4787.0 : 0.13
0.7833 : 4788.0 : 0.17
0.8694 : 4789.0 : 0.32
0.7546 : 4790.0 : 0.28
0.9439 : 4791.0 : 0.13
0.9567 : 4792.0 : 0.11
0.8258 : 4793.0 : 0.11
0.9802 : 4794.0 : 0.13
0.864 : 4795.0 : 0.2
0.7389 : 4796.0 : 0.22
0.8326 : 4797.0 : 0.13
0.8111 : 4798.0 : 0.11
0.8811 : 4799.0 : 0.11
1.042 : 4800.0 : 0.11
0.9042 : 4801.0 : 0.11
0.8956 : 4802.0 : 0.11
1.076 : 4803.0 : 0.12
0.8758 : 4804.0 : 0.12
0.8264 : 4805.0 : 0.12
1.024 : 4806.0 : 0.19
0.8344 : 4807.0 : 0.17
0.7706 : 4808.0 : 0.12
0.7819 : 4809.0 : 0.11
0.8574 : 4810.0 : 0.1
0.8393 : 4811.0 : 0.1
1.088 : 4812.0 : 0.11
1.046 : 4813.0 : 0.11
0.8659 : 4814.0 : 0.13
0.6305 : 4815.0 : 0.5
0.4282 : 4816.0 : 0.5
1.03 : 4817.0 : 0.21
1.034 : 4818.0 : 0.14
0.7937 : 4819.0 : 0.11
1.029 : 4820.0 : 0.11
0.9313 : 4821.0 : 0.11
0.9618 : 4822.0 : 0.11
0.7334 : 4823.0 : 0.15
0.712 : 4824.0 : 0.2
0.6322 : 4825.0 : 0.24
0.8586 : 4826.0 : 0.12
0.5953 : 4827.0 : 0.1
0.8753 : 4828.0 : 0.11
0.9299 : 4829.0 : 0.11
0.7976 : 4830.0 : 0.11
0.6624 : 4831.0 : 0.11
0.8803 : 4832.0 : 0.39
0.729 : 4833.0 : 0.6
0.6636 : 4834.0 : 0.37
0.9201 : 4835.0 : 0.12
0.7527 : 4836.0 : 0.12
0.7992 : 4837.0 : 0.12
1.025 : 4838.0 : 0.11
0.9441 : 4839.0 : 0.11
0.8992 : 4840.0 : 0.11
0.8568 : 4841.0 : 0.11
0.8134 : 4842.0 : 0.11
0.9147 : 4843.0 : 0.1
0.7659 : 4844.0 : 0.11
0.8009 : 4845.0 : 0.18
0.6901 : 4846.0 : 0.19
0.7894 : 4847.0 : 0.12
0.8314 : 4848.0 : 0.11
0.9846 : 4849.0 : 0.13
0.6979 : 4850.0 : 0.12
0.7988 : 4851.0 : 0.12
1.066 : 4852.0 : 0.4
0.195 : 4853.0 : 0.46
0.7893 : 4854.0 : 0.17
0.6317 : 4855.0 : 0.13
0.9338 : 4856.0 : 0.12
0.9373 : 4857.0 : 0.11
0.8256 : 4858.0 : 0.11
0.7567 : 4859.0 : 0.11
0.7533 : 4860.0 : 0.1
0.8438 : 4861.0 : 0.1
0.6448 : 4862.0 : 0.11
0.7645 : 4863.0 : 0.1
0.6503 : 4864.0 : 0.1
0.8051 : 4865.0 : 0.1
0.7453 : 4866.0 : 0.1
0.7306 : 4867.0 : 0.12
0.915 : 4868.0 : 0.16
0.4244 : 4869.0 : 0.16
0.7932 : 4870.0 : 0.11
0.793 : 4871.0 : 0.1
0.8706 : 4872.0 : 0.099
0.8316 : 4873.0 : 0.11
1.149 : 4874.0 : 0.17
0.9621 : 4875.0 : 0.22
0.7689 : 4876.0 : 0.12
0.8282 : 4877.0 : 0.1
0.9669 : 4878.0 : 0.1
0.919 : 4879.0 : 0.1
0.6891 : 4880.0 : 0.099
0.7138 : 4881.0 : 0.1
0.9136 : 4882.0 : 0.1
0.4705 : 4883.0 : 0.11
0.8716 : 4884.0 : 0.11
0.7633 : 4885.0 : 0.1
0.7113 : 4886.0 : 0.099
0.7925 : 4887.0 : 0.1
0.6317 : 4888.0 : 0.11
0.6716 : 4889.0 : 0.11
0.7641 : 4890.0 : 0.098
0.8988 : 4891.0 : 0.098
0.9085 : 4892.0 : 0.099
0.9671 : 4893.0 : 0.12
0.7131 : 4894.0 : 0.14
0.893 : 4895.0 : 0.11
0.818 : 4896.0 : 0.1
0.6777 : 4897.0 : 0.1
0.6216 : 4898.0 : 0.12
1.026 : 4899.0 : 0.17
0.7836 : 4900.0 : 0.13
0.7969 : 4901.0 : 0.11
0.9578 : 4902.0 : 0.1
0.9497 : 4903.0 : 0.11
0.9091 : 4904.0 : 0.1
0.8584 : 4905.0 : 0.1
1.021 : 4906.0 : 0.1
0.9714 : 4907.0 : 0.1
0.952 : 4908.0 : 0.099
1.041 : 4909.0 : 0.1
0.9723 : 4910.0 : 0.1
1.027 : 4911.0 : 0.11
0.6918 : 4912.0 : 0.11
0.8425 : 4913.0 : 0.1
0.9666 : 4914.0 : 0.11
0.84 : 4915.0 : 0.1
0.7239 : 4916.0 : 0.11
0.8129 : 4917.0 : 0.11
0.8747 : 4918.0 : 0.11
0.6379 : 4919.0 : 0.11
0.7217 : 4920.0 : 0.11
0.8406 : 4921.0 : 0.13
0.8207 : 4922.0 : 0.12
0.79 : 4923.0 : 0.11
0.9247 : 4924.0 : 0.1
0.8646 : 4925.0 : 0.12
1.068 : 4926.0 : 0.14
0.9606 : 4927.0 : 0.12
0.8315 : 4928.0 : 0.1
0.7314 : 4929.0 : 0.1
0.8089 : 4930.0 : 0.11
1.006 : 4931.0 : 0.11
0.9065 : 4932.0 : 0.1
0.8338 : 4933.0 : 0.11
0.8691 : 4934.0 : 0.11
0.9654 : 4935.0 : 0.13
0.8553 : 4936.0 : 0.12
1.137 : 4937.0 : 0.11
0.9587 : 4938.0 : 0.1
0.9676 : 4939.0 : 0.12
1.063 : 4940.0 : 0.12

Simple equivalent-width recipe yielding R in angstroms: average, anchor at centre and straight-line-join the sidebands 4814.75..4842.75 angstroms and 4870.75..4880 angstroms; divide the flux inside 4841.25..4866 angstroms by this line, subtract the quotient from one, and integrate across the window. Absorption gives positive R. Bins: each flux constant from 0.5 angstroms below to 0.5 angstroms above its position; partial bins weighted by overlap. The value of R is 2.3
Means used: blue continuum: 0.821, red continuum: 0.89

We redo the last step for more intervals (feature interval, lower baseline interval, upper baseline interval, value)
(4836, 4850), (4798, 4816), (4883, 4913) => 0.3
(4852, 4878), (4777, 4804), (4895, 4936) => 2.6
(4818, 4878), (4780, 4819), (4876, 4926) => 3.1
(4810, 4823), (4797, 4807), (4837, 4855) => 0.0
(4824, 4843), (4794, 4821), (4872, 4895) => 1.0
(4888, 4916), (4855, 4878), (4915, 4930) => -1.5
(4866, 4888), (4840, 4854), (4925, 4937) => 0.8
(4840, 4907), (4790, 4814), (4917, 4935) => 5.1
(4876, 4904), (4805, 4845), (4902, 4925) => 1.9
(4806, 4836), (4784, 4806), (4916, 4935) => 1.7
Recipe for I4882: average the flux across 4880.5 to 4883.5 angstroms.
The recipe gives 0.699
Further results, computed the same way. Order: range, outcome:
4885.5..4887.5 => 0.752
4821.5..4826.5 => 0.78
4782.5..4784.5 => 0.943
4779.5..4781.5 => 0.822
